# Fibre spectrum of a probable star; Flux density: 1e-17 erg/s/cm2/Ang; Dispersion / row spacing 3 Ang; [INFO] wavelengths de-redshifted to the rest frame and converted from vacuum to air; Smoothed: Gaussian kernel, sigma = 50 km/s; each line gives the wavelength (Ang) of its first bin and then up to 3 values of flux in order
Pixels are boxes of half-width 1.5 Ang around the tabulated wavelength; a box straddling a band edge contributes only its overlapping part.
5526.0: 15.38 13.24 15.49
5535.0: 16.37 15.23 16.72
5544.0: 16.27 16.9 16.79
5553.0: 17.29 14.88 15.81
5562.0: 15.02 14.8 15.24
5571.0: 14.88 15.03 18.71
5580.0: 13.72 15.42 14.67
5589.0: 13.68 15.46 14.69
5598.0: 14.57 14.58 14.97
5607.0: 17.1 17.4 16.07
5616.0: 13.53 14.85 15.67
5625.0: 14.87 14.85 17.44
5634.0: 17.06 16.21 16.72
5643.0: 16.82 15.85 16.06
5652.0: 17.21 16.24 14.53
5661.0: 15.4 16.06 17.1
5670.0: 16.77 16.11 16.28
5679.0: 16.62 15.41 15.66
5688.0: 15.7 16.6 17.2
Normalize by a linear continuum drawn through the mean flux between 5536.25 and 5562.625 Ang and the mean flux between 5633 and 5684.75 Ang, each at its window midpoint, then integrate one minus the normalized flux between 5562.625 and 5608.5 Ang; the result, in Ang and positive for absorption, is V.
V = 2.9 Ang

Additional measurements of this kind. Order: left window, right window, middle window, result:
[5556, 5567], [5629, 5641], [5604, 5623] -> 0.7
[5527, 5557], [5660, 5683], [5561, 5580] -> 0.6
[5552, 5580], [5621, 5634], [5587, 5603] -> 1.1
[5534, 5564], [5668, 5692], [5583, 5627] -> 2.6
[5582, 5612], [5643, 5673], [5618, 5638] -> -0.2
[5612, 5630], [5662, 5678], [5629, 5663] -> -1.2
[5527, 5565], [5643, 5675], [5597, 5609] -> 0.4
